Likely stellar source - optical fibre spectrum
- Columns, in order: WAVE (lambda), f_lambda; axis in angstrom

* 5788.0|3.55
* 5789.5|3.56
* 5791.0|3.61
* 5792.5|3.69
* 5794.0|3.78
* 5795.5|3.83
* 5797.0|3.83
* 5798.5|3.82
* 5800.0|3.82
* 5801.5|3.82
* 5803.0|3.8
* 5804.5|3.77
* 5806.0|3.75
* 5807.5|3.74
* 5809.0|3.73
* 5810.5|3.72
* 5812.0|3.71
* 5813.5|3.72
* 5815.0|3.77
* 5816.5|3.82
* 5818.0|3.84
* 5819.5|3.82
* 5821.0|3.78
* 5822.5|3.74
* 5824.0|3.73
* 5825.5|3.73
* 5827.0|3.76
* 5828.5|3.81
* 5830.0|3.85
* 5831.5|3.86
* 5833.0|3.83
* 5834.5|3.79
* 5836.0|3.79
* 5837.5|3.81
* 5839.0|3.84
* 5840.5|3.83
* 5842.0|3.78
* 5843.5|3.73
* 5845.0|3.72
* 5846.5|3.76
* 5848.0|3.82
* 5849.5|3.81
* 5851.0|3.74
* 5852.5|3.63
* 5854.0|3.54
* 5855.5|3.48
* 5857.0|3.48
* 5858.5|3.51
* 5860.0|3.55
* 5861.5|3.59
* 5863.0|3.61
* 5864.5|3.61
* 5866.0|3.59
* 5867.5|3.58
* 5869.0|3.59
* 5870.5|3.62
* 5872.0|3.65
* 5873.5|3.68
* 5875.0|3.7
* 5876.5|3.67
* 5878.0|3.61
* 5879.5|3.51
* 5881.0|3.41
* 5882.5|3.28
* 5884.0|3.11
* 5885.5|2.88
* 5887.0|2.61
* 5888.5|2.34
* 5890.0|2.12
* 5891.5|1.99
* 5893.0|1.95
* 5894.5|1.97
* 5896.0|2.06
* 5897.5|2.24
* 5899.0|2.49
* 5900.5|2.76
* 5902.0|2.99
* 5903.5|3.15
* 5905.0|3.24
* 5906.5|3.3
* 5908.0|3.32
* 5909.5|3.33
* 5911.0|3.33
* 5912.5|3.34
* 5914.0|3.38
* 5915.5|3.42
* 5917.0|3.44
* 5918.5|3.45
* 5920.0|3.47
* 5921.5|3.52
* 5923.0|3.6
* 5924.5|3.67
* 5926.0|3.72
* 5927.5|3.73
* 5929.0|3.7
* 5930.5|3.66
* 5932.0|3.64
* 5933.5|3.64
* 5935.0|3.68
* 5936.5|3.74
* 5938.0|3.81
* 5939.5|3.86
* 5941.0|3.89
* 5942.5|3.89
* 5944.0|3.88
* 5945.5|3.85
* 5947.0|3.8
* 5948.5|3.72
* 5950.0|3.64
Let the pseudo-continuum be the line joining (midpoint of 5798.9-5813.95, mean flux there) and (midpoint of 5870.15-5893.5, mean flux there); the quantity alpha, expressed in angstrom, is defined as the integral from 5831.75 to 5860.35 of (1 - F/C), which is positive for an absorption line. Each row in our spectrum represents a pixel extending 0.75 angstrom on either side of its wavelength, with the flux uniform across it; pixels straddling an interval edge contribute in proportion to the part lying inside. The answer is -2.6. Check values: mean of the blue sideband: 3.76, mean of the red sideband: 3.07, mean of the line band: 3.71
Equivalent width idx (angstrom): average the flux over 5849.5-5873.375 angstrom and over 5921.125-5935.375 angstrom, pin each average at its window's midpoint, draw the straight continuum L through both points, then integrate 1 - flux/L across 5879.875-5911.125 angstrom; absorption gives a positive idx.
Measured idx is 7.5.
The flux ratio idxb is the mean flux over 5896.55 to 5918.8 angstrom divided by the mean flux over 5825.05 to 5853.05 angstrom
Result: 0.8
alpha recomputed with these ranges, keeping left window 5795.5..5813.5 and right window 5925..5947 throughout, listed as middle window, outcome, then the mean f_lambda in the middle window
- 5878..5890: 2.4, 3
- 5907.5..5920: 1.3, 3.38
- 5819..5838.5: -0.1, 3.79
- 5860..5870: 0.5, 3.59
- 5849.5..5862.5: 0.7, 3.58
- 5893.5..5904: 3.5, 2.49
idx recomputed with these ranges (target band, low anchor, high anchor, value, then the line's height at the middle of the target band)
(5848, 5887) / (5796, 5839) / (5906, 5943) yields 1.75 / 3.69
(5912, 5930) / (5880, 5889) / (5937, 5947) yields -0.04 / 3.53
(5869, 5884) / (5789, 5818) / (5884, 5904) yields -4.72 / 2.7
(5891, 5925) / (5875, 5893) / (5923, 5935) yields 3.39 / 3.33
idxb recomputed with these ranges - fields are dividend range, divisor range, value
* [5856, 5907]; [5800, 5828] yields 0.82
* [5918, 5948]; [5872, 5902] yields 1.31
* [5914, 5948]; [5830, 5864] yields 0.99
